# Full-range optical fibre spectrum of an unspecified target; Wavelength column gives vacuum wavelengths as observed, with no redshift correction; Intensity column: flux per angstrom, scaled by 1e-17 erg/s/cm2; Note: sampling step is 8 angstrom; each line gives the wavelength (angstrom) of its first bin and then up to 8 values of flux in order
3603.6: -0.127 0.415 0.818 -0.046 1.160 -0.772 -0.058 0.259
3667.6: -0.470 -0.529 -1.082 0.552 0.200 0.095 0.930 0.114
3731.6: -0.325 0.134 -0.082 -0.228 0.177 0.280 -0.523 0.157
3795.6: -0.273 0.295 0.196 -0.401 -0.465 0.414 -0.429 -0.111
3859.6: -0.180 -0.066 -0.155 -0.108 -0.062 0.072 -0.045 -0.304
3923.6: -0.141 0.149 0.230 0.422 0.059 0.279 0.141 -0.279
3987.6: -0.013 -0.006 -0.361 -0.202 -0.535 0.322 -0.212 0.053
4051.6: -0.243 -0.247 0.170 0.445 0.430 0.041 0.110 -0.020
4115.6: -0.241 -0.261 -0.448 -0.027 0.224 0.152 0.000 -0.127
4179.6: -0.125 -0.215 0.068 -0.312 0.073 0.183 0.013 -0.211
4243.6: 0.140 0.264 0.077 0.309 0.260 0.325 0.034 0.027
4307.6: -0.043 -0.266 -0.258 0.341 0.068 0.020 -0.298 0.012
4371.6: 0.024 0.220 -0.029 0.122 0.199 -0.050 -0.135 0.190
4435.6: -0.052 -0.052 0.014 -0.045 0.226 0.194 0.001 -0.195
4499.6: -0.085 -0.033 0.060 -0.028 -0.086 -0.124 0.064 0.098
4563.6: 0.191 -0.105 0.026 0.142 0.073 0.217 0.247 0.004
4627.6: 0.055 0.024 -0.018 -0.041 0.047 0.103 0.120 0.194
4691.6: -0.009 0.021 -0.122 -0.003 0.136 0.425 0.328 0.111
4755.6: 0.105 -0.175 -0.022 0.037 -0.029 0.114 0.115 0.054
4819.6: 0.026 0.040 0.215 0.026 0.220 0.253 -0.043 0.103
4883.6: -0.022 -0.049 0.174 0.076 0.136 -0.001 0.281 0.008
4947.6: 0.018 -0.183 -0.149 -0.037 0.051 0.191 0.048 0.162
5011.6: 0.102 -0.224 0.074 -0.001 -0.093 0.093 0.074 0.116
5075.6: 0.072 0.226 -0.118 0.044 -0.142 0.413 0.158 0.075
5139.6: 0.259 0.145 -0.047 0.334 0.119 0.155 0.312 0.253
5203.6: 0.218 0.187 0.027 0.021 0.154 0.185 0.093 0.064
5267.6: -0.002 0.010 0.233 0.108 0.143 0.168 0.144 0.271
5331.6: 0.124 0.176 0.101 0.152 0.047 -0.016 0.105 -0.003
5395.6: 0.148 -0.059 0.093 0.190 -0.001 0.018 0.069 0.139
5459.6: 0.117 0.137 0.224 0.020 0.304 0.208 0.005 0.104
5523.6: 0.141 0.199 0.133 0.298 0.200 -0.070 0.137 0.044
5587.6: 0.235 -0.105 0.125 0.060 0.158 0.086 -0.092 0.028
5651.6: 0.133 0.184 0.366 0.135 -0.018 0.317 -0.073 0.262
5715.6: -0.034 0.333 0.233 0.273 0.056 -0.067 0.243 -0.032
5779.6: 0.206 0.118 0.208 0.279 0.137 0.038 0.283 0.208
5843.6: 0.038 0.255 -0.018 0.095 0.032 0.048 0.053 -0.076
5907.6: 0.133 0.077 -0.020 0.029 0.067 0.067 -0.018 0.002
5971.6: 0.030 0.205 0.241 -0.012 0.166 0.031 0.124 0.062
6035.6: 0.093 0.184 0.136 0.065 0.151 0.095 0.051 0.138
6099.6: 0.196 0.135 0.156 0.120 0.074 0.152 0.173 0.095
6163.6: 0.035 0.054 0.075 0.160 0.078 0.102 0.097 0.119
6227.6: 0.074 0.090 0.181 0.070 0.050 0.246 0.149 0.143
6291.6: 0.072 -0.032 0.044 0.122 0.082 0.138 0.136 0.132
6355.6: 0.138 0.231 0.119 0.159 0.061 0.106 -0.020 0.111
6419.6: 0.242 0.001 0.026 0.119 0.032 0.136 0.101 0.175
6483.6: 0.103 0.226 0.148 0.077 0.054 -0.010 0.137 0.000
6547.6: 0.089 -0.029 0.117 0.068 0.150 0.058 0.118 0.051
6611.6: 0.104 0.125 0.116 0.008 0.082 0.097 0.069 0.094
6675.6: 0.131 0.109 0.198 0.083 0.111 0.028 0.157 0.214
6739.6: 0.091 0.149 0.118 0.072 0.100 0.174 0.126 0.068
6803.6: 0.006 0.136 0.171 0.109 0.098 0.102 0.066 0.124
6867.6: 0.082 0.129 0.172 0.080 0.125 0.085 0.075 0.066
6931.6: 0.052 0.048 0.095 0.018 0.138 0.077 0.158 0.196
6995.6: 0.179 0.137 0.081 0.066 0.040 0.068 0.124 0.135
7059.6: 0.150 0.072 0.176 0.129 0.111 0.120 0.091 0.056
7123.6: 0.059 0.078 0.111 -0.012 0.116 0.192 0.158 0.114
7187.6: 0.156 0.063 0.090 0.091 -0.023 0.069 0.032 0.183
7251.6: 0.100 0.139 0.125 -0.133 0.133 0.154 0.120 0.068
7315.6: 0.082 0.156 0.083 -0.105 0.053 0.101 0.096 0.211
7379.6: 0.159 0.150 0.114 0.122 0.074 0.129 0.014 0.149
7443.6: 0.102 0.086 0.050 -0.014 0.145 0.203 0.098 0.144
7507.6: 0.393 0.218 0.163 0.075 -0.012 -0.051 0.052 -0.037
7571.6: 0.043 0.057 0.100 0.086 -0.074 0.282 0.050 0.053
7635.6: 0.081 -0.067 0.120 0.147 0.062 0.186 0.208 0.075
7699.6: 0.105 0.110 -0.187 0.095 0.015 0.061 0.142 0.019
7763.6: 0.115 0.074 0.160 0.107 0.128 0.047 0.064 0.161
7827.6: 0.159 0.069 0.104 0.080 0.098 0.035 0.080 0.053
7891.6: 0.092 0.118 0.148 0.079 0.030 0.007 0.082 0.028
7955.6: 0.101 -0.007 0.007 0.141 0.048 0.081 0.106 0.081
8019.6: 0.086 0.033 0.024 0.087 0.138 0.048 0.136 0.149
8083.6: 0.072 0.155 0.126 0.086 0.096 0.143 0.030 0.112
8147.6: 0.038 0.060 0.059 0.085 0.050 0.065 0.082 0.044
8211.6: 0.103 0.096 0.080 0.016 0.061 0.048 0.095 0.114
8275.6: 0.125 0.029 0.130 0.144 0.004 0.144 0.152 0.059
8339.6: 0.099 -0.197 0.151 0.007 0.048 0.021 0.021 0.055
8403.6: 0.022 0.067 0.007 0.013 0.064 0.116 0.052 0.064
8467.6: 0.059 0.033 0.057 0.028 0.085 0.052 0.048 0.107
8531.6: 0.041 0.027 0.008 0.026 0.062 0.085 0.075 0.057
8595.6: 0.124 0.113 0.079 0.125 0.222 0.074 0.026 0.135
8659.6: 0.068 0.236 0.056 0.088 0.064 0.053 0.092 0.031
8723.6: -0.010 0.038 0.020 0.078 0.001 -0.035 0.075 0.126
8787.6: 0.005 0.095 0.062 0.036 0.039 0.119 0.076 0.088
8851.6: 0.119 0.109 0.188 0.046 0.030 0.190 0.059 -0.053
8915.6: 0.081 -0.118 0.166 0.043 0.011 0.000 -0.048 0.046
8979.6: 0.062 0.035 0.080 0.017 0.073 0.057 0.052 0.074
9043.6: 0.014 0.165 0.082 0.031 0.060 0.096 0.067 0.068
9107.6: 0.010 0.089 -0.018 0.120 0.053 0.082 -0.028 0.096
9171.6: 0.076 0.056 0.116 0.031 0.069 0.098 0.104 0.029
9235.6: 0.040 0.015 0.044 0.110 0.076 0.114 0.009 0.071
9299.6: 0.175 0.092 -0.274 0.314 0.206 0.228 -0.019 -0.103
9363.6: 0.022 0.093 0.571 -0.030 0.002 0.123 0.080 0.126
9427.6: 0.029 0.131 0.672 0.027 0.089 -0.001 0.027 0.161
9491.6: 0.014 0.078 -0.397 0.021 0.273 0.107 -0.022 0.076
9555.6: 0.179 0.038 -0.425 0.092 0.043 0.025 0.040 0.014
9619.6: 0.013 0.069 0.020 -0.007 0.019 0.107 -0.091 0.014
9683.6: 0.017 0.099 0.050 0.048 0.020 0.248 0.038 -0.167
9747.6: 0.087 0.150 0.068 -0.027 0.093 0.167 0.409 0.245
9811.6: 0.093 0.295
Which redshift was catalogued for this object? 0.143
